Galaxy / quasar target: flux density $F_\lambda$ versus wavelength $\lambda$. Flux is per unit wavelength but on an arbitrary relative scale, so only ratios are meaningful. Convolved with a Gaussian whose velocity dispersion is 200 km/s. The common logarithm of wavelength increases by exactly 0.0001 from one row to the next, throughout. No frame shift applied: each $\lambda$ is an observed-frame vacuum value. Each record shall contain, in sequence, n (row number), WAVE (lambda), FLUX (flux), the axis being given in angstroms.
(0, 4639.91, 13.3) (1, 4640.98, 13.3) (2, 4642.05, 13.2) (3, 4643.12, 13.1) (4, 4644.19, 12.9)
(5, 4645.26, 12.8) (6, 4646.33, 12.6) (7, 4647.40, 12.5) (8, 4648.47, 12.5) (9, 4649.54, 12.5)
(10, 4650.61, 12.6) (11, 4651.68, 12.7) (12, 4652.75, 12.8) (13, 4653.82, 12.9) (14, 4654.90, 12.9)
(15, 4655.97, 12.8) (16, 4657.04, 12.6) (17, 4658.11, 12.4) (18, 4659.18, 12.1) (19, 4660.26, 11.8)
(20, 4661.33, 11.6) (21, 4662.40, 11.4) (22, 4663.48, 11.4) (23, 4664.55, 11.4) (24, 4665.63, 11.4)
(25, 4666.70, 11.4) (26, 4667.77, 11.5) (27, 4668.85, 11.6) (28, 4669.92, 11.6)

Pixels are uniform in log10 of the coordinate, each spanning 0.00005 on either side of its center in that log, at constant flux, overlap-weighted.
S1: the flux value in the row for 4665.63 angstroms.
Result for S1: 11.4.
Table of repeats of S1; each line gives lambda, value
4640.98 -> 13.3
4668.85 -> 11.6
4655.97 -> 12.8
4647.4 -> 12.5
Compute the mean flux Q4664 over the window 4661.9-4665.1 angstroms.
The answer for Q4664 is 11.4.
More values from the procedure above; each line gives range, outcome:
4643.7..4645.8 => 12.8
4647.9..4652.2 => 12.6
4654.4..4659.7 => 12.6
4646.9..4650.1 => 12.5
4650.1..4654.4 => 12.7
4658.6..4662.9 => 11.7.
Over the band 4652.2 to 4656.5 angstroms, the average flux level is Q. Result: 12.8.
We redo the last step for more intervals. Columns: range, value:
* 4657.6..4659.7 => 12.3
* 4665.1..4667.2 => 11.4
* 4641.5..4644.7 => 13.1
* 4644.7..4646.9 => 12.7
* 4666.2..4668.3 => 11.5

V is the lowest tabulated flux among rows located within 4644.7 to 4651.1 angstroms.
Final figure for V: 12.5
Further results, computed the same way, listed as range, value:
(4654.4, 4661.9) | 11.6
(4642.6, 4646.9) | 12.6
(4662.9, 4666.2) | 11.4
